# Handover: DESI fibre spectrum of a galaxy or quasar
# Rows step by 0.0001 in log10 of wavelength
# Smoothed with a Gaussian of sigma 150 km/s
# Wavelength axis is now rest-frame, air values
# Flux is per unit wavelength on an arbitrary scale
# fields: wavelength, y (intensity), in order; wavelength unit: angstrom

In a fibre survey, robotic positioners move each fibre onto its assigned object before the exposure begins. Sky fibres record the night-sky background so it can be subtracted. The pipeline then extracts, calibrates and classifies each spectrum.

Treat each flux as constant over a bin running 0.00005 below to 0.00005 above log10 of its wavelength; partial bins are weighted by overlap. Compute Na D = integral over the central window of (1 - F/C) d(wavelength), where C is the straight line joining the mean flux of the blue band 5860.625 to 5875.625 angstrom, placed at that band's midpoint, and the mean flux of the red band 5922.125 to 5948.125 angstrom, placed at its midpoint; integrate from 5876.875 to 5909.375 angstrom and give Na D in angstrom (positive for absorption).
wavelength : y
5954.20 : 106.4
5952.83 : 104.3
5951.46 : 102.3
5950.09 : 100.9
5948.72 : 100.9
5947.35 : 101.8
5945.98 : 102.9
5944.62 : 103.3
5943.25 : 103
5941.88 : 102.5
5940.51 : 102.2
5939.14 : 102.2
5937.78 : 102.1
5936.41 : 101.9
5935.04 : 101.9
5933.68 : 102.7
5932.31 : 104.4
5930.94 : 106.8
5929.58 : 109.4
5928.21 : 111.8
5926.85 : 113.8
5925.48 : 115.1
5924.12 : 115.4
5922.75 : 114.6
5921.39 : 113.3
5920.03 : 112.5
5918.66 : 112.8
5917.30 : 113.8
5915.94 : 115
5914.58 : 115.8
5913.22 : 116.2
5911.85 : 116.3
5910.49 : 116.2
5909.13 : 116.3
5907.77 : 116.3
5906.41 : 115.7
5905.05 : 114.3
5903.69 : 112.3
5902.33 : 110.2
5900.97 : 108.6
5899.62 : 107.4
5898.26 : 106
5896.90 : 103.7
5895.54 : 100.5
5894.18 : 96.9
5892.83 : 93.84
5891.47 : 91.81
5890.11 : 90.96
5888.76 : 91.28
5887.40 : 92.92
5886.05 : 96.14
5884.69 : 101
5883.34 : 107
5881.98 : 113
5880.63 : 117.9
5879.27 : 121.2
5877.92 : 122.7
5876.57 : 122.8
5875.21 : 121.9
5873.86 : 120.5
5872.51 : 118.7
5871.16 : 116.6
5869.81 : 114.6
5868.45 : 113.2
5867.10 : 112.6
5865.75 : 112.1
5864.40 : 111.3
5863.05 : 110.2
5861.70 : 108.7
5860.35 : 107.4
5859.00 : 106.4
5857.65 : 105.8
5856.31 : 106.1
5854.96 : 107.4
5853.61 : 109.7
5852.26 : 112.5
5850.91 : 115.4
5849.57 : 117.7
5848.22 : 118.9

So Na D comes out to 1.5 angstrom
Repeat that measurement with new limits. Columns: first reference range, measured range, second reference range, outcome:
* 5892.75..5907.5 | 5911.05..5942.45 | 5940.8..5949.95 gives -1.62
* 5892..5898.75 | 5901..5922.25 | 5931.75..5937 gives -2.80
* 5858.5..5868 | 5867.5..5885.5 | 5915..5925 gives -0.83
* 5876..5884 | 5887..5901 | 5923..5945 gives 1.99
